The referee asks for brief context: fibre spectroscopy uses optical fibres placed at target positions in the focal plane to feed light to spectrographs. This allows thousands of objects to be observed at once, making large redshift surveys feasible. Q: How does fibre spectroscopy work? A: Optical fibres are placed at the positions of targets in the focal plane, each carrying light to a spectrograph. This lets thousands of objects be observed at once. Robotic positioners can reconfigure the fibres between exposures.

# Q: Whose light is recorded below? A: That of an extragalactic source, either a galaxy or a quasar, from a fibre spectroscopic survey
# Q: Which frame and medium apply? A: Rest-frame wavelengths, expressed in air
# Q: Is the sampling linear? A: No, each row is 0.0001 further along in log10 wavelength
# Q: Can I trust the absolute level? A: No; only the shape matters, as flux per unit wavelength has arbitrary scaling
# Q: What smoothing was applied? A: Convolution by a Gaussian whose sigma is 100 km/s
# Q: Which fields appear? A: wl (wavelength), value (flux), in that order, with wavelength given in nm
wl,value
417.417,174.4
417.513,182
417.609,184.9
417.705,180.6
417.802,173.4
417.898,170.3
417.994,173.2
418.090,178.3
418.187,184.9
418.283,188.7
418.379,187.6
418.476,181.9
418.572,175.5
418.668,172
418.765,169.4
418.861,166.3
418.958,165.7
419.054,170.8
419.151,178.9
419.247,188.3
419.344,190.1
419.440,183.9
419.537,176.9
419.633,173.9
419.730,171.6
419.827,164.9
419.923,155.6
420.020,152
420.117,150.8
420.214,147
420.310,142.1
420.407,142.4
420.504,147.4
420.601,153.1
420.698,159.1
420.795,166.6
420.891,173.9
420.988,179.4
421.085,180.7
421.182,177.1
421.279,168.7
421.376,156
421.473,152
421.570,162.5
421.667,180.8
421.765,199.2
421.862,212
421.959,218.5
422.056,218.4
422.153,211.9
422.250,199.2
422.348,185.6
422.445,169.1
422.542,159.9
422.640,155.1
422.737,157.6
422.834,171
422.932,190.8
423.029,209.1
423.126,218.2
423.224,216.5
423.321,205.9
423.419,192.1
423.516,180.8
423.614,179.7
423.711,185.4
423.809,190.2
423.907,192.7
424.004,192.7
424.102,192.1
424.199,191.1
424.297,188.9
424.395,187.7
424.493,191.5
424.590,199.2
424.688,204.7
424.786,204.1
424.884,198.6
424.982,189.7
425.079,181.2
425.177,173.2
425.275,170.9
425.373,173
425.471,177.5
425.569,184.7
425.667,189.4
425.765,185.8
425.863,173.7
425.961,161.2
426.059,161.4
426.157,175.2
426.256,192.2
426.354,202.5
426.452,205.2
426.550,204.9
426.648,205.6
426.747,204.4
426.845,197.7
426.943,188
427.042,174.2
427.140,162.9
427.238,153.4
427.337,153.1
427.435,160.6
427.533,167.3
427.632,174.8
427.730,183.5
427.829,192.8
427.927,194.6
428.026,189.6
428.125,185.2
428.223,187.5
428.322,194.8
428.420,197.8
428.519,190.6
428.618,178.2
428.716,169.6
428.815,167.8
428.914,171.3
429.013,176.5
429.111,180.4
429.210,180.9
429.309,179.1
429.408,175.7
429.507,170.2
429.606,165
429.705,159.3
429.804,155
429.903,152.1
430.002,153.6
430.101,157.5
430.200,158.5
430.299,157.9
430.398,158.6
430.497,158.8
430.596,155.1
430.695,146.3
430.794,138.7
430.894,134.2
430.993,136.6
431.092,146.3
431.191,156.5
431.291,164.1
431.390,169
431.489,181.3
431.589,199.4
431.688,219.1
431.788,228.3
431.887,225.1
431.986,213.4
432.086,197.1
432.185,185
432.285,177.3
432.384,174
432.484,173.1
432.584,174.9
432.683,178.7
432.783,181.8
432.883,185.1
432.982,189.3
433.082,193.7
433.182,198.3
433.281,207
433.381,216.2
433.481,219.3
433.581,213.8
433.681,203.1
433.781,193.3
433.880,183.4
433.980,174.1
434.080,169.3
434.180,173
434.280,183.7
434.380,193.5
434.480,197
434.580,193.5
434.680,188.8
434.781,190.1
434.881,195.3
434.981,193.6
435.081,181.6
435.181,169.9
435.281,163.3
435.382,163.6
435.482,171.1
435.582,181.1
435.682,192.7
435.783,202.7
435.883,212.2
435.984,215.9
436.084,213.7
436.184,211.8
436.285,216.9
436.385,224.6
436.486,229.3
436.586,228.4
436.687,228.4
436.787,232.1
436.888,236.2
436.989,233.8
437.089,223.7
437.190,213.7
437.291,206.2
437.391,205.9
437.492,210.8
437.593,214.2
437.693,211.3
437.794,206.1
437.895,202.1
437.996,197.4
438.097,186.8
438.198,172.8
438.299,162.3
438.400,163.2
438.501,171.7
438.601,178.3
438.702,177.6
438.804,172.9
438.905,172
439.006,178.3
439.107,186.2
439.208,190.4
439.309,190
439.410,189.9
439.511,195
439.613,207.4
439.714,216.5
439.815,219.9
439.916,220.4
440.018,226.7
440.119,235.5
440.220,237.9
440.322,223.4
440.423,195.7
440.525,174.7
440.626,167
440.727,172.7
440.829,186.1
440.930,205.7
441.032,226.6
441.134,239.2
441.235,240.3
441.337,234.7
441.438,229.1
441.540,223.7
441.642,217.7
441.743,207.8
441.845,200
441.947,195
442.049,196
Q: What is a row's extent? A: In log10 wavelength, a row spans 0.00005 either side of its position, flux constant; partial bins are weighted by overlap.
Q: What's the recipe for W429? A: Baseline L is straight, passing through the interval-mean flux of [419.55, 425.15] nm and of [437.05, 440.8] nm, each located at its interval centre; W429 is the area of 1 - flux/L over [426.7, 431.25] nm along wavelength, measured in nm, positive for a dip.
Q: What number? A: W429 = 0.428 nm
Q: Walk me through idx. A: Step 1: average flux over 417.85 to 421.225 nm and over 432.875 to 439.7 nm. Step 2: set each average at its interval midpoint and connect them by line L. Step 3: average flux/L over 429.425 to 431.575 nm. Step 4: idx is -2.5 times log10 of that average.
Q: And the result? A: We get 0.19 mag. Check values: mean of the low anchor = 170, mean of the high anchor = 197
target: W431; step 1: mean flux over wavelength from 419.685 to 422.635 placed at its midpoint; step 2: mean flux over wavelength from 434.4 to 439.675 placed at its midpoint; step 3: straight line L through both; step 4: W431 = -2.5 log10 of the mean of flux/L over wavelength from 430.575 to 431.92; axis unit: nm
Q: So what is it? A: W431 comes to 0.10 mag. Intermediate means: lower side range 172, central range 171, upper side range 197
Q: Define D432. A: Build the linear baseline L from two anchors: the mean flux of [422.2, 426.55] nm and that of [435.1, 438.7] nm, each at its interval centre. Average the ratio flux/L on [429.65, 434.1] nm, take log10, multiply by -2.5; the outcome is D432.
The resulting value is 0.10 mag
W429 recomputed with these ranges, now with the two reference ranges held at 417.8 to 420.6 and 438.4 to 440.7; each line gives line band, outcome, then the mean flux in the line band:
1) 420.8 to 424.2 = -0.24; 186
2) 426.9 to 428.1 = 0.04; 175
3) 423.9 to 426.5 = -0.14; 187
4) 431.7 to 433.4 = -0.07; 194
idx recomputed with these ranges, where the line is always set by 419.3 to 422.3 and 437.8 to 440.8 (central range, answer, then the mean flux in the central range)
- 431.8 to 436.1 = -0.02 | 191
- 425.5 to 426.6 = -0.04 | 185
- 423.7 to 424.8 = -0.10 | 193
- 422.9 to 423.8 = -0.13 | 197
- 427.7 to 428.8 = -0.04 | 187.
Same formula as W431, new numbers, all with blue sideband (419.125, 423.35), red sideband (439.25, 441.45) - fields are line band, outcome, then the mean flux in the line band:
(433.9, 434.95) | 0.08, 186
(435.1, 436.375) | 0.05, 194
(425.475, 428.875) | 0.03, 183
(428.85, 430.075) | 0.14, 168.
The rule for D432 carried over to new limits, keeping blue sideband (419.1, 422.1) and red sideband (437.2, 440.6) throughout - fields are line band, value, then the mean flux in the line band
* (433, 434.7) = -0.02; 194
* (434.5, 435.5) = 0.06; 182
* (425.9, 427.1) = -0.05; 189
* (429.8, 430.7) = 0.19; 156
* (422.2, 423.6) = -0.07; 186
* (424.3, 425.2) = -0.09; 193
